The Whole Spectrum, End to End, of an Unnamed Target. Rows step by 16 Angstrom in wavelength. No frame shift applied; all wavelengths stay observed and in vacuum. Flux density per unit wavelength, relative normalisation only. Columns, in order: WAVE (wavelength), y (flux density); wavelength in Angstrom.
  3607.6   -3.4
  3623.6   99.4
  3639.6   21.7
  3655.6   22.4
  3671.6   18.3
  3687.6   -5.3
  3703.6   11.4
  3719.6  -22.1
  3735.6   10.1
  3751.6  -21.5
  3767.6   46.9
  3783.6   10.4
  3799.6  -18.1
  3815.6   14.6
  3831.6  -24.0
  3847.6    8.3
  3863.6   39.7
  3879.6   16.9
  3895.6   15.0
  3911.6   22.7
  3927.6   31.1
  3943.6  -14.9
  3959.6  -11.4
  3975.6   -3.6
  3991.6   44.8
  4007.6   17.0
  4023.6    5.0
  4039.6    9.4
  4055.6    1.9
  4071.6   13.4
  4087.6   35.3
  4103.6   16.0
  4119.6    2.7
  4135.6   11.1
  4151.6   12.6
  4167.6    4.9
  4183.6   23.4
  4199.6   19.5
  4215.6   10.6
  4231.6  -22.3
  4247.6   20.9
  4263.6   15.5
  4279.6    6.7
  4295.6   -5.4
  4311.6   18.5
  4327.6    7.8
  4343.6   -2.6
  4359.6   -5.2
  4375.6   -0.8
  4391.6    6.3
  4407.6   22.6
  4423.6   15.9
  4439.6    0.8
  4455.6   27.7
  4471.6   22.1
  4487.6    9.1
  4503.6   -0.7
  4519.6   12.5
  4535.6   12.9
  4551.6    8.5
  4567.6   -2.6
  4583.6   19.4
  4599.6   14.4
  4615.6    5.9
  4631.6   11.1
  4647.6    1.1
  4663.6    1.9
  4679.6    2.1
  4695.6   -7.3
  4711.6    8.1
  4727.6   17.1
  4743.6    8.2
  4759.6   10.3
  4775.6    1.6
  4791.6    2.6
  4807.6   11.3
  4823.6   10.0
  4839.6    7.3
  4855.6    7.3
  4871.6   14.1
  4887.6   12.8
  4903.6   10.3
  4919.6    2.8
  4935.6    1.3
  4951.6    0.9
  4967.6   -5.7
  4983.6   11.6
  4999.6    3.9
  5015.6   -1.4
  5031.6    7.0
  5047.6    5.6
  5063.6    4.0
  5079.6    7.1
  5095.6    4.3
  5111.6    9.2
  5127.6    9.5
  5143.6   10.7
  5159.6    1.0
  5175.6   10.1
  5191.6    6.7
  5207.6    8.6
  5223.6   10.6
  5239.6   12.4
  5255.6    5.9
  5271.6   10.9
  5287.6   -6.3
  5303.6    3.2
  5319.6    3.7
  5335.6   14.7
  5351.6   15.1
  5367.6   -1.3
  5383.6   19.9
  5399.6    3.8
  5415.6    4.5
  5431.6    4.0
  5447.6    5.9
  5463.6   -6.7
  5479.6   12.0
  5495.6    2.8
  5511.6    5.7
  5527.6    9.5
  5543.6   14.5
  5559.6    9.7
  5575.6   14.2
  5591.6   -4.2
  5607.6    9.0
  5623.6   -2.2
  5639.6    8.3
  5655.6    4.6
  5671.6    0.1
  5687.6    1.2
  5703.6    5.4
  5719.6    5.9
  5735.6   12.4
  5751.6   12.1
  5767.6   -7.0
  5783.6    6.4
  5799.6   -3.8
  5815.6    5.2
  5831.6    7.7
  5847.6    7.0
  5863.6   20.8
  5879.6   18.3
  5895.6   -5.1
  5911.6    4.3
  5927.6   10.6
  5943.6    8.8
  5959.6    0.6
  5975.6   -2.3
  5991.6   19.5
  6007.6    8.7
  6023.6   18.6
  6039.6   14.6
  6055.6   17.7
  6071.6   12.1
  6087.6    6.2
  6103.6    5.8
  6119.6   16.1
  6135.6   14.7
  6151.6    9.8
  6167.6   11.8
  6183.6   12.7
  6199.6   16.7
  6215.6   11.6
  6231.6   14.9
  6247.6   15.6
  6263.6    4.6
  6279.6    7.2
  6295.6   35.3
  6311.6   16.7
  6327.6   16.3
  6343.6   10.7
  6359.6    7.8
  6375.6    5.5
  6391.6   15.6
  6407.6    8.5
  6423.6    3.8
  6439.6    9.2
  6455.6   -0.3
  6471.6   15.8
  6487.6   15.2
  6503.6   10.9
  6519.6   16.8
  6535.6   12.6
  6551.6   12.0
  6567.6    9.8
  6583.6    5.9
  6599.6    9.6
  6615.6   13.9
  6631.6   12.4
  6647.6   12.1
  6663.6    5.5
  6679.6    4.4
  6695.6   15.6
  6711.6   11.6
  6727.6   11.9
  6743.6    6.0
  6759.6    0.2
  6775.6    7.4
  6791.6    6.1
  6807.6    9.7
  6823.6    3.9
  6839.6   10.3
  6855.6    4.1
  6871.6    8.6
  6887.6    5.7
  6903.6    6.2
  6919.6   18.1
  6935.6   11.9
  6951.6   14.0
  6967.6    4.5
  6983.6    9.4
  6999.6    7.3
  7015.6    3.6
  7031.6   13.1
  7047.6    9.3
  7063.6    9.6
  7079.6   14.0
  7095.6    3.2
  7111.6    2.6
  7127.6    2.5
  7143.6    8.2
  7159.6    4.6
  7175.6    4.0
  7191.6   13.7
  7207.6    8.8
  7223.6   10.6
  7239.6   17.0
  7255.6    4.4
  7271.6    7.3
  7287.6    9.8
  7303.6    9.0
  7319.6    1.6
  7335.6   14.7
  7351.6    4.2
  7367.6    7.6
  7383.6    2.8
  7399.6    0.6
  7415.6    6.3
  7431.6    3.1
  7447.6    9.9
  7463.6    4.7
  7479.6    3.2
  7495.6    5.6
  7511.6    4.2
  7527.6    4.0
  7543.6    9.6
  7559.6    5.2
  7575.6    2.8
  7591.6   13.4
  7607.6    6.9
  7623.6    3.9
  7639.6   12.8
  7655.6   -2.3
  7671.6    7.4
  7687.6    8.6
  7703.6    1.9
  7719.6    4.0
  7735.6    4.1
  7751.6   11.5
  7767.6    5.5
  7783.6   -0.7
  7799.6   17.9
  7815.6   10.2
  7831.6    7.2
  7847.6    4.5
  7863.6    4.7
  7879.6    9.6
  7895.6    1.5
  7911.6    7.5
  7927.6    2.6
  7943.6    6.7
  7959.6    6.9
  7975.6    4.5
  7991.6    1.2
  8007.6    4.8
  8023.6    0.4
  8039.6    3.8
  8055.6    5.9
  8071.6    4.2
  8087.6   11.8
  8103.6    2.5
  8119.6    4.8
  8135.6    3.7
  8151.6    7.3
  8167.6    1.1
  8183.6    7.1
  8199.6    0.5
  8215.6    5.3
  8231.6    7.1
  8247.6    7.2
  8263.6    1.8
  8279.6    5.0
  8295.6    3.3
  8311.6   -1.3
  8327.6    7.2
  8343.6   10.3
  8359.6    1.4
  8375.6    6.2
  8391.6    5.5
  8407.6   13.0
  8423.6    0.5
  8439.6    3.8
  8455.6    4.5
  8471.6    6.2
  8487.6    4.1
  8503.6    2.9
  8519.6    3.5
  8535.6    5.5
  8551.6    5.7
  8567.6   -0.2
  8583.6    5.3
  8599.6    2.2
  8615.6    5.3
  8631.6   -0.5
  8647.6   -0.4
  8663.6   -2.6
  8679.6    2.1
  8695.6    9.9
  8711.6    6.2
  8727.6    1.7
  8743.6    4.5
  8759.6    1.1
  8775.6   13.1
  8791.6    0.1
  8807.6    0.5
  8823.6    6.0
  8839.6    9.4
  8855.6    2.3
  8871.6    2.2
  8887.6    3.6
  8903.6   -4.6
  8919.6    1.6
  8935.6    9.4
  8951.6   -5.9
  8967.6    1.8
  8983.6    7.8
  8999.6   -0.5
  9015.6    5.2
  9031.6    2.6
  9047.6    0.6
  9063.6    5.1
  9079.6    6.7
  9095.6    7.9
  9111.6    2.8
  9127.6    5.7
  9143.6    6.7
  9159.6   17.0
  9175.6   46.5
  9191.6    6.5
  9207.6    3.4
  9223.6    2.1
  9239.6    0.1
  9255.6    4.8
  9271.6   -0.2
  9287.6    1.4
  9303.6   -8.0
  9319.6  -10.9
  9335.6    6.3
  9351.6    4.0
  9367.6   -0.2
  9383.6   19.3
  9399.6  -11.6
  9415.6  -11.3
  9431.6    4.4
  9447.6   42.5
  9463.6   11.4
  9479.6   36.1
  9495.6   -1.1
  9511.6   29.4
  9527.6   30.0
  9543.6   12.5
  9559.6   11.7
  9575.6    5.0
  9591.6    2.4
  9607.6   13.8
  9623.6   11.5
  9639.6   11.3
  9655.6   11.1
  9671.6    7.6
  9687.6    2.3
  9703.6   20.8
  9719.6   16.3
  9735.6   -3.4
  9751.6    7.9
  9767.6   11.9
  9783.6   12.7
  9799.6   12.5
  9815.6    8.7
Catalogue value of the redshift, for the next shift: 1.46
